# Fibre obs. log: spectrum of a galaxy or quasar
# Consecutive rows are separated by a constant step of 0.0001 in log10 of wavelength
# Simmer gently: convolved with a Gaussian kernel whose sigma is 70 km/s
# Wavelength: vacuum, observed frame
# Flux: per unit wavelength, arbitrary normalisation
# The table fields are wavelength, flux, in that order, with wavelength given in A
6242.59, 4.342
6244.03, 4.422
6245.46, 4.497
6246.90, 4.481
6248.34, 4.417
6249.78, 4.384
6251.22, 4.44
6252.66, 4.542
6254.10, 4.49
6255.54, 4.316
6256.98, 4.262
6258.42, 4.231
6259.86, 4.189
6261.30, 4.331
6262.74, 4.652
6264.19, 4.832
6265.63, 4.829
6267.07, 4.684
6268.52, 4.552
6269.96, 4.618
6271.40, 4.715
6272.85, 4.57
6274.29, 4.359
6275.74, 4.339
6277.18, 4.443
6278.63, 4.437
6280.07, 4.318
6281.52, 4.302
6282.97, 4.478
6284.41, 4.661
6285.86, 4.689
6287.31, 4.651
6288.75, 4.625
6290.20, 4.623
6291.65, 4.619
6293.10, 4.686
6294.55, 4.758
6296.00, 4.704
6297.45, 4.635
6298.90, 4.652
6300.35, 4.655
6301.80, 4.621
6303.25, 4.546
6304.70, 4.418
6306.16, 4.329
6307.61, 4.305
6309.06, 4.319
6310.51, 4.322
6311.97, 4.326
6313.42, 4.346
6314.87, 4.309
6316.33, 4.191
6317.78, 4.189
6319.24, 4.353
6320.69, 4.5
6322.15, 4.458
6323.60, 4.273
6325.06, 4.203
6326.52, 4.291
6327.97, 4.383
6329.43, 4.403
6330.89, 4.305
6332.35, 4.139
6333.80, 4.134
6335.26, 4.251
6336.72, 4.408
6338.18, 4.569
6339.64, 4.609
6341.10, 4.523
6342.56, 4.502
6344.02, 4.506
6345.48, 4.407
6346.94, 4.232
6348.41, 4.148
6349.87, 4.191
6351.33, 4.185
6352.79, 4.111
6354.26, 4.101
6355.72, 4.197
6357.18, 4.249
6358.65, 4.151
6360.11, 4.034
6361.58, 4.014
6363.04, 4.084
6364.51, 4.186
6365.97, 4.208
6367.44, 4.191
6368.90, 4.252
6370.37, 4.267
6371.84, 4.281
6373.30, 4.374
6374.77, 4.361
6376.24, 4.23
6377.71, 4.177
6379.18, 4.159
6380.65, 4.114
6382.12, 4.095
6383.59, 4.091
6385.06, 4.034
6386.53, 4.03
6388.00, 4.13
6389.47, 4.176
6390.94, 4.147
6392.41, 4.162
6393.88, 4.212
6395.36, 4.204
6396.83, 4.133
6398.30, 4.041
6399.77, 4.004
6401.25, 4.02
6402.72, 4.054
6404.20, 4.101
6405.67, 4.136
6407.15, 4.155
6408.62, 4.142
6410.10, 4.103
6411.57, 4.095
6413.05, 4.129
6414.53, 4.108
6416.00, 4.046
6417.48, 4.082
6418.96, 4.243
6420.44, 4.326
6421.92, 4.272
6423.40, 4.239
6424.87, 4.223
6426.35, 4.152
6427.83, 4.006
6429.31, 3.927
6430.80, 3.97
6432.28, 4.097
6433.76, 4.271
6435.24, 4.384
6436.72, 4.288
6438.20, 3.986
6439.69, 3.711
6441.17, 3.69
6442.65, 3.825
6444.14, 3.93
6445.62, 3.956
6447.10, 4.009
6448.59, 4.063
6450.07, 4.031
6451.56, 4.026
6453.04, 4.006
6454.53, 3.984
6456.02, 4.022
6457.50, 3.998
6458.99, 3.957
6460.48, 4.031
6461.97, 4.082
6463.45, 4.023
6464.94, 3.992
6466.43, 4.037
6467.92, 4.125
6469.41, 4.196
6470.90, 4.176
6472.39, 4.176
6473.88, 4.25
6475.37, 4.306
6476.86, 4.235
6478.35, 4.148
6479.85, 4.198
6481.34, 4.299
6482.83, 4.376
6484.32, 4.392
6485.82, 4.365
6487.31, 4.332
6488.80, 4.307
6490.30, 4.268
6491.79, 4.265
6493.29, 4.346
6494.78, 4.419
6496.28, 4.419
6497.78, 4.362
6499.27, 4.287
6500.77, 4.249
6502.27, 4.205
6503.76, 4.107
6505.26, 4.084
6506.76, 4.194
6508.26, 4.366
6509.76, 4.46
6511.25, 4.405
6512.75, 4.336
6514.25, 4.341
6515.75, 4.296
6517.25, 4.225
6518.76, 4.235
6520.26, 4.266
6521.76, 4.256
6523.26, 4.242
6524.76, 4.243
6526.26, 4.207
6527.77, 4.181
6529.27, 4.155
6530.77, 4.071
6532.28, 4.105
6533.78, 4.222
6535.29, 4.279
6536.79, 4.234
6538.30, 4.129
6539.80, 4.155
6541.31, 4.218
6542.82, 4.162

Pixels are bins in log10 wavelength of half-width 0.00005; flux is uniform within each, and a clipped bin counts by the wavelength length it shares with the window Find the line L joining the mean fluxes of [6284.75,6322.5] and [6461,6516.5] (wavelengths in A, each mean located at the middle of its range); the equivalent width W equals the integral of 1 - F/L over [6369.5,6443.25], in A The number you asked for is 4.0 A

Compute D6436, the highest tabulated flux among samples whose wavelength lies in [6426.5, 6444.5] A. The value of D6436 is 4.384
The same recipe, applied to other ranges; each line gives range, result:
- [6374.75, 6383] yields 4.361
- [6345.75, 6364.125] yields 4.249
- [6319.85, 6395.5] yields 4.609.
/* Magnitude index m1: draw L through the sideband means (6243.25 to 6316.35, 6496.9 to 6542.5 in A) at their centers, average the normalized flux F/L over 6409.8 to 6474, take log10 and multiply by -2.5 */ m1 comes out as 0.06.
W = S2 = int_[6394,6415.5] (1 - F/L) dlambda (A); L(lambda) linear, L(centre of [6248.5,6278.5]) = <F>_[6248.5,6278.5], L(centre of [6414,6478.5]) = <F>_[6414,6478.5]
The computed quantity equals 0.36 A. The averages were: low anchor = 4.49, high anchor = 4.08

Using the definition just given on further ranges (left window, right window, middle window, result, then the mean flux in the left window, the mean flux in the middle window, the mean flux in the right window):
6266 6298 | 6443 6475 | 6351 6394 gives 1.38 A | 4.57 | 4.17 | 4.05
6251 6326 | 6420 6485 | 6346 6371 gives 0.87 A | 4.48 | 4.17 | 4.1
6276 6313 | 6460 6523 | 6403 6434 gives 1.56 A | 4.52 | 4.13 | 4.25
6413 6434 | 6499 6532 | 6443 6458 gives 0.61 A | 4.14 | 4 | 4.24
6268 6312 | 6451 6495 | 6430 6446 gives 0.88 A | 4.53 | 4.01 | 4.18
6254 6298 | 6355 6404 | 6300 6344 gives -0.07 A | 4.54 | 4.37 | 4.15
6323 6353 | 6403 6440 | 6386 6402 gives 0.30 A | 4.33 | 4.12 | 4.13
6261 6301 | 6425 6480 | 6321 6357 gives 0.78 A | 4.59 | 4.31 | 4.06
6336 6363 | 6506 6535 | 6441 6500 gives 1.50 A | 4.28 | 4.15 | 4.25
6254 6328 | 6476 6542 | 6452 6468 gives 1.08 A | 4.47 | 4.02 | 4.26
